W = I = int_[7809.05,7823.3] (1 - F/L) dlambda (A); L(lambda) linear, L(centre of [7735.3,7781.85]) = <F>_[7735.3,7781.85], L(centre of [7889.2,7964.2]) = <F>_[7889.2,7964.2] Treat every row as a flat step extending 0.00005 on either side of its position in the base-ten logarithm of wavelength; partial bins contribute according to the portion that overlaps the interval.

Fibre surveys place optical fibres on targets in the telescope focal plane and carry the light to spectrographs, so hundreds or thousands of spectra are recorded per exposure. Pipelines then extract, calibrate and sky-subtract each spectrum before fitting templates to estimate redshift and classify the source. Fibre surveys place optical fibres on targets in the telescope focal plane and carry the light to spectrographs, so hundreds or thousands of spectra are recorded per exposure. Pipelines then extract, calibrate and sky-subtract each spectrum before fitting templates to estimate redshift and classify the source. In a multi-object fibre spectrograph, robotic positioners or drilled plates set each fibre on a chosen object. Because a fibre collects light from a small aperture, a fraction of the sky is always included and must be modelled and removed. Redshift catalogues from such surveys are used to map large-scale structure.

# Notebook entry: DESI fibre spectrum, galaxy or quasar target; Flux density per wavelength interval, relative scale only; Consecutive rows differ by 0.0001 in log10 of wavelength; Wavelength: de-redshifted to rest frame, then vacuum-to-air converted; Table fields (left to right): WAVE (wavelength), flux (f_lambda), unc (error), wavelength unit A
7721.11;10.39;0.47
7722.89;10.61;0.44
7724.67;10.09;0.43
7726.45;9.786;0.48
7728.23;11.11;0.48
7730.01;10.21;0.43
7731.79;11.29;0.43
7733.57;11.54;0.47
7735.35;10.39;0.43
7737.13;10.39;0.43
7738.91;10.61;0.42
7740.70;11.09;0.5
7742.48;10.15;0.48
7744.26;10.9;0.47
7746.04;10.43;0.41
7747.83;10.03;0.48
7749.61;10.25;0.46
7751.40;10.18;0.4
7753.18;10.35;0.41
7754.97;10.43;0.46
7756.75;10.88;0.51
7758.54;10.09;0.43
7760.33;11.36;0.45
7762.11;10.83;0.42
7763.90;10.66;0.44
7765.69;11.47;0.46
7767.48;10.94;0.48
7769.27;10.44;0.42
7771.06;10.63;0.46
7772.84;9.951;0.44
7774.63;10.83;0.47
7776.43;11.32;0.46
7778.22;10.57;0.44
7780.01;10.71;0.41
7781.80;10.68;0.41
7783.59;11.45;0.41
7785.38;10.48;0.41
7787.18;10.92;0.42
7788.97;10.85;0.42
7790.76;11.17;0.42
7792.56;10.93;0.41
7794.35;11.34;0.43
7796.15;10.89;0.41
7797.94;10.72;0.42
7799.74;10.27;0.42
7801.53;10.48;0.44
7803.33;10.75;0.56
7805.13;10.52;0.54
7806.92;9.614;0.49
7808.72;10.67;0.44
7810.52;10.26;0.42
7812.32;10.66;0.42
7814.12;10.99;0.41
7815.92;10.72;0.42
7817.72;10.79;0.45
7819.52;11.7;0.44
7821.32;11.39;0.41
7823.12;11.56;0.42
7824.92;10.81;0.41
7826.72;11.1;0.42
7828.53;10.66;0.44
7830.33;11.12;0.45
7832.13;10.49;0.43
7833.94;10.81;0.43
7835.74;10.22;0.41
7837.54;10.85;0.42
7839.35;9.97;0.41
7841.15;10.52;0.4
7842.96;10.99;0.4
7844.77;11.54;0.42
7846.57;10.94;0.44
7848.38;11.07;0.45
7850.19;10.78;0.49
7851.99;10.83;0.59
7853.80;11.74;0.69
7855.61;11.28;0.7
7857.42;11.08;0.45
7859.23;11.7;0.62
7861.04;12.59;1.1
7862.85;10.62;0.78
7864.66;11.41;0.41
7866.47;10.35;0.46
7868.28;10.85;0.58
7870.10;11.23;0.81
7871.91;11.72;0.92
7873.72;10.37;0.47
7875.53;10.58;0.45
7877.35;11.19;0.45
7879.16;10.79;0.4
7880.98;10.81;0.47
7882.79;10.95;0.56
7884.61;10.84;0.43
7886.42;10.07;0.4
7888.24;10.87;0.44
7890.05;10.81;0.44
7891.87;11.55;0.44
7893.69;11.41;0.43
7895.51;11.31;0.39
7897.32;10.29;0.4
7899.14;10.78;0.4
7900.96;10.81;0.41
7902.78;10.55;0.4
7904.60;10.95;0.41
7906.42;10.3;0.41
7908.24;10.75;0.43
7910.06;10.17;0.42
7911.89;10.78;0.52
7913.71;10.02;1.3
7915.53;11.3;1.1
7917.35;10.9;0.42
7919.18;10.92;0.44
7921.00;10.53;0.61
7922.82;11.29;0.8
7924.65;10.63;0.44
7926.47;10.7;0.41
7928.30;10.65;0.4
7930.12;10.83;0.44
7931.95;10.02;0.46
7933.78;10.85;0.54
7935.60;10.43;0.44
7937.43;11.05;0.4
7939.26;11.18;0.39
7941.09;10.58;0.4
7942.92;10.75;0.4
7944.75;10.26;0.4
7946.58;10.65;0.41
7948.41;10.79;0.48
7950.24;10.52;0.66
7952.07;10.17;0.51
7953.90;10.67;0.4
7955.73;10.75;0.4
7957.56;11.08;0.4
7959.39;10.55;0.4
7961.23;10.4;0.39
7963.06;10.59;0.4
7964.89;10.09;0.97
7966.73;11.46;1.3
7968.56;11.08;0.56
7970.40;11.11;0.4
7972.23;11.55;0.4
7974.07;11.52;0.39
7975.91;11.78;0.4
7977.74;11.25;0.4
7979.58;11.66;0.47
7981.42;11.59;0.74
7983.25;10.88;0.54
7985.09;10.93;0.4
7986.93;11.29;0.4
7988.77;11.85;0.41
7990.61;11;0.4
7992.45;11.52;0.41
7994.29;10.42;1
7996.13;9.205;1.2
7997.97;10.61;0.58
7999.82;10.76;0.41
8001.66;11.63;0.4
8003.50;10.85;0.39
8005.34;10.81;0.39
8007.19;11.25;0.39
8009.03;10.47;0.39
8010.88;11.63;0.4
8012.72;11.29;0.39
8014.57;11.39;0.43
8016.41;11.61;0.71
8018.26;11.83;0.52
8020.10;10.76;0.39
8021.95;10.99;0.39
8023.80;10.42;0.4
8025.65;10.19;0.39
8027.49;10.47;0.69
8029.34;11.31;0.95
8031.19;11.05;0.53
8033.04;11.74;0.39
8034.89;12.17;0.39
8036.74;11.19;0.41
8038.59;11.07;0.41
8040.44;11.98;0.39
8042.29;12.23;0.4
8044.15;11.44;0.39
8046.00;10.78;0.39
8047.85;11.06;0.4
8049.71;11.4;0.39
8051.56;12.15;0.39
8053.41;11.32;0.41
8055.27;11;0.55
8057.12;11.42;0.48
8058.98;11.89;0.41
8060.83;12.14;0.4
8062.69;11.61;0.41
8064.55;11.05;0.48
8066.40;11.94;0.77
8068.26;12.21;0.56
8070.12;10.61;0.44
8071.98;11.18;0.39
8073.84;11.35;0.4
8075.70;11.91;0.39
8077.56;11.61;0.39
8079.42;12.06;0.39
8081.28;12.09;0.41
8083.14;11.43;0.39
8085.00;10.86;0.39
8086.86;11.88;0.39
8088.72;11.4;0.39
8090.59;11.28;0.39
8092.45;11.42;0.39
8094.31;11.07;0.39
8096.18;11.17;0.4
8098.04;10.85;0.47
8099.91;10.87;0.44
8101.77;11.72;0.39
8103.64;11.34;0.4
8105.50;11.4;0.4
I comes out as -0.42 A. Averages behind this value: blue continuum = 10.6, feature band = 11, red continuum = 10.7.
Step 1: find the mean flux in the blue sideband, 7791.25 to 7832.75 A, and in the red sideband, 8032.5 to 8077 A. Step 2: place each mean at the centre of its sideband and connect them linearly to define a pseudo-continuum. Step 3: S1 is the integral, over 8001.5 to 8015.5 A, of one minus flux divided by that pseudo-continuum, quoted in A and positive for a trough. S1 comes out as 0.3 A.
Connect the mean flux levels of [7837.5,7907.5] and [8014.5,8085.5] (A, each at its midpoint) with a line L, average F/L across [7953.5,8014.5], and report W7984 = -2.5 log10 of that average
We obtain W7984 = 0.02 mag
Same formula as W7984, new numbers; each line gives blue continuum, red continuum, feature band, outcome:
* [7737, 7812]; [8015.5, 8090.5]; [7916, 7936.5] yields 0.04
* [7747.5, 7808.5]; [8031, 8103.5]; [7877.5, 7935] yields 0.03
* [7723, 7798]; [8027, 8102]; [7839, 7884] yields -0.01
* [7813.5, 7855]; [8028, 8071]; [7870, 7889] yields 0.02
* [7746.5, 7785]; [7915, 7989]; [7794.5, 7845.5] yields 0.00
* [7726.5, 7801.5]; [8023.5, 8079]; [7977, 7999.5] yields 0.02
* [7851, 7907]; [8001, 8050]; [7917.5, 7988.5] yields 0.02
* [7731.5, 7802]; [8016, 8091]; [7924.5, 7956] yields 0.05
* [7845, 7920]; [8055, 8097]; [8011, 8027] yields 0.03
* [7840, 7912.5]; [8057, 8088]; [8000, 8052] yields 0.02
